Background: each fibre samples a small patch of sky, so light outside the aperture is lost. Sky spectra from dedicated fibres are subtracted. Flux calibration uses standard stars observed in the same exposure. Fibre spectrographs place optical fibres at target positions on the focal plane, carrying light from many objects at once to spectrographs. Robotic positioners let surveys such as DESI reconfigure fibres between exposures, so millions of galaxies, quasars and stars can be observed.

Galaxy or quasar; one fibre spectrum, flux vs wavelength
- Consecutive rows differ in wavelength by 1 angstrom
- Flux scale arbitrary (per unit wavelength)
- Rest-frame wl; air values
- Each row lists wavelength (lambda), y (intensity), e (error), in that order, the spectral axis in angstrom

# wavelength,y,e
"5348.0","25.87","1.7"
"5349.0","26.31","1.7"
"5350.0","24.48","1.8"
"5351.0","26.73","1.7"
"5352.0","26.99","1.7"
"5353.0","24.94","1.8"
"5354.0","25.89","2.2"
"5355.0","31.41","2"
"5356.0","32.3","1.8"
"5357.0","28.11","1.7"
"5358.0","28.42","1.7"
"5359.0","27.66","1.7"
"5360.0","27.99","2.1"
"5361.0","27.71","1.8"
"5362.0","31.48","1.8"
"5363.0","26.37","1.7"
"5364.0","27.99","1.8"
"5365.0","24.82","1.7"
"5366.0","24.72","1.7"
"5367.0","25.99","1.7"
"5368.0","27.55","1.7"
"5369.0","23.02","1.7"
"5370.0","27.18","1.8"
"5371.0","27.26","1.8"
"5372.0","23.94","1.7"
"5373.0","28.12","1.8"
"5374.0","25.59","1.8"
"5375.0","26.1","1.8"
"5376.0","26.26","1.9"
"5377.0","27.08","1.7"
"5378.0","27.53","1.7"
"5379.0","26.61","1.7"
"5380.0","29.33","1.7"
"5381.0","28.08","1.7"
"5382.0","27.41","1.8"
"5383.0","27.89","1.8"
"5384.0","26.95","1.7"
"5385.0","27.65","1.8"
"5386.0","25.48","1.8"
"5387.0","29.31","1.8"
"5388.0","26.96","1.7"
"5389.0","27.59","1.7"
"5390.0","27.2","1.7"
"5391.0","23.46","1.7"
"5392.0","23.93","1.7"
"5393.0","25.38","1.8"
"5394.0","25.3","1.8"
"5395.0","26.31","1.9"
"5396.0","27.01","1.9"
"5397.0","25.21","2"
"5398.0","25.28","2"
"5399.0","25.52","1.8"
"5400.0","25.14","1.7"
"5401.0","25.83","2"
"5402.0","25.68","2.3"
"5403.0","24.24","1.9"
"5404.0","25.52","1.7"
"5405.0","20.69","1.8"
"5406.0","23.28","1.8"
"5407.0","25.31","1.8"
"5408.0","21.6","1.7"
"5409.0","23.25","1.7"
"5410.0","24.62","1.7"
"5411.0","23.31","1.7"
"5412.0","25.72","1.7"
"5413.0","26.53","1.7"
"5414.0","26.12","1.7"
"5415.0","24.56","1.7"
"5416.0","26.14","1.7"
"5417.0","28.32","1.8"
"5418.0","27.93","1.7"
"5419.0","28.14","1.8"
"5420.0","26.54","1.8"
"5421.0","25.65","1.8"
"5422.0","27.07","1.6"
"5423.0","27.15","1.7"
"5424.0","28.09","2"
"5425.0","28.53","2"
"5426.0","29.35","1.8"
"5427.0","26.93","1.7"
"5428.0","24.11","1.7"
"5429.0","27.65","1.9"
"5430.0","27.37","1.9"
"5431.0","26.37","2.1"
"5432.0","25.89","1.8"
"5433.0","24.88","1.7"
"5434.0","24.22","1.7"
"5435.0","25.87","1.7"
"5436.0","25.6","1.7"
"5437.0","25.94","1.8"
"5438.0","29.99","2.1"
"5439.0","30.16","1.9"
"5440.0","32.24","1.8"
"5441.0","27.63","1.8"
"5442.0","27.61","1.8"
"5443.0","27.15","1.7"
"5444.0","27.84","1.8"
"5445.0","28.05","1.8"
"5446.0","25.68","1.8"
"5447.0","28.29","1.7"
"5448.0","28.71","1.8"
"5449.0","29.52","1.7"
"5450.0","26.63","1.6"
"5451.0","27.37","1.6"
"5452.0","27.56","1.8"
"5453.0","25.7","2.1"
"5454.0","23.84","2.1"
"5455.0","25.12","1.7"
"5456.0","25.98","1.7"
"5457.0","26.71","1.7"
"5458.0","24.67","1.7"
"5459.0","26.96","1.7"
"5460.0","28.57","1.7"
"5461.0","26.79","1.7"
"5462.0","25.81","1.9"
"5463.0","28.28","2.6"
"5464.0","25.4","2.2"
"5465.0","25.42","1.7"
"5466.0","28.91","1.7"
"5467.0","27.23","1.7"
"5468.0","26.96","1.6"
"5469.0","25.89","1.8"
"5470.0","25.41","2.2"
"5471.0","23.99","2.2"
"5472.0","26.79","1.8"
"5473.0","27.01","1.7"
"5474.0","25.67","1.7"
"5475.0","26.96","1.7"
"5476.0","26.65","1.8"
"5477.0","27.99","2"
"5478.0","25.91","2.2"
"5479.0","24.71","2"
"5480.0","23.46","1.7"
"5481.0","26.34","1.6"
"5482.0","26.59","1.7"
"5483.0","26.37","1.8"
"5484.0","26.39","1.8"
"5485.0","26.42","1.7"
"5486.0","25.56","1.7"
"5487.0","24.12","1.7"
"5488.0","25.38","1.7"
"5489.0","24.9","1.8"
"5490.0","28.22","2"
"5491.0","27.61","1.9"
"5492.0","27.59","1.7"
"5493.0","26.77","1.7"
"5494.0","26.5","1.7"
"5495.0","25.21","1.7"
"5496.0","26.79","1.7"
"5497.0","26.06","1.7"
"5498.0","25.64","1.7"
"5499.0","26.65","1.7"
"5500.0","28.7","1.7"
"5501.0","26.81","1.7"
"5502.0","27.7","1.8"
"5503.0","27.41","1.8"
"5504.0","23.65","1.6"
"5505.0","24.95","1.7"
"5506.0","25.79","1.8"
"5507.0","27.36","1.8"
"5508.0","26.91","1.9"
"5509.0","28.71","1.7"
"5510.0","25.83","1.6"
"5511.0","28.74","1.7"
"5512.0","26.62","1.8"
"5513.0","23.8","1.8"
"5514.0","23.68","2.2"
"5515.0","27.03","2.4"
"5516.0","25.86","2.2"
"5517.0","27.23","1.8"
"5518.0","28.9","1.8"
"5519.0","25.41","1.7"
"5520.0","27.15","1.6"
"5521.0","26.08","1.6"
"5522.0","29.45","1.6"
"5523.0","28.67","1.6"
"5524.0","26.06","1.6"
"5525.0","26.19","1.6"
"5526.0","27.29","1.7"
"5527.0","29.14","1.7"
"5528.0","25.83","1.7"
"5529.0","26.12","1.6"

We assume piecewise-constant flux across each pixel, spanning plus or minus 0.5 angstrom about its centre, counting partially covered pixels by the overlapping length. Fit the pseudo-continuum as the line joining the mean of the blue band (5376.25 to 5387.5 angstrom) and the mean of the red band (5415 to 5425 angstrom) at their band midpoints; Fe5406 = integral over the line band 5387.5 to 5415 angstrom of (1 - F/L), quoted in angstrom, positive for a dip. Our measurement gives 2.3 angstrom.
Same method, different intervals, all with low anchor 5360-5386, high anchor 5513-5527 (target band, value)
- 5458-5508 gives 0.9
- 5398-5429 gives 1.3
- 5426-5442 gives -0.1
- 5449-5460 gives 0.2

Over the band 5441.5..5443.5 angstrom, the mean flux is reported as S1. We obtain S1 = 27.4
